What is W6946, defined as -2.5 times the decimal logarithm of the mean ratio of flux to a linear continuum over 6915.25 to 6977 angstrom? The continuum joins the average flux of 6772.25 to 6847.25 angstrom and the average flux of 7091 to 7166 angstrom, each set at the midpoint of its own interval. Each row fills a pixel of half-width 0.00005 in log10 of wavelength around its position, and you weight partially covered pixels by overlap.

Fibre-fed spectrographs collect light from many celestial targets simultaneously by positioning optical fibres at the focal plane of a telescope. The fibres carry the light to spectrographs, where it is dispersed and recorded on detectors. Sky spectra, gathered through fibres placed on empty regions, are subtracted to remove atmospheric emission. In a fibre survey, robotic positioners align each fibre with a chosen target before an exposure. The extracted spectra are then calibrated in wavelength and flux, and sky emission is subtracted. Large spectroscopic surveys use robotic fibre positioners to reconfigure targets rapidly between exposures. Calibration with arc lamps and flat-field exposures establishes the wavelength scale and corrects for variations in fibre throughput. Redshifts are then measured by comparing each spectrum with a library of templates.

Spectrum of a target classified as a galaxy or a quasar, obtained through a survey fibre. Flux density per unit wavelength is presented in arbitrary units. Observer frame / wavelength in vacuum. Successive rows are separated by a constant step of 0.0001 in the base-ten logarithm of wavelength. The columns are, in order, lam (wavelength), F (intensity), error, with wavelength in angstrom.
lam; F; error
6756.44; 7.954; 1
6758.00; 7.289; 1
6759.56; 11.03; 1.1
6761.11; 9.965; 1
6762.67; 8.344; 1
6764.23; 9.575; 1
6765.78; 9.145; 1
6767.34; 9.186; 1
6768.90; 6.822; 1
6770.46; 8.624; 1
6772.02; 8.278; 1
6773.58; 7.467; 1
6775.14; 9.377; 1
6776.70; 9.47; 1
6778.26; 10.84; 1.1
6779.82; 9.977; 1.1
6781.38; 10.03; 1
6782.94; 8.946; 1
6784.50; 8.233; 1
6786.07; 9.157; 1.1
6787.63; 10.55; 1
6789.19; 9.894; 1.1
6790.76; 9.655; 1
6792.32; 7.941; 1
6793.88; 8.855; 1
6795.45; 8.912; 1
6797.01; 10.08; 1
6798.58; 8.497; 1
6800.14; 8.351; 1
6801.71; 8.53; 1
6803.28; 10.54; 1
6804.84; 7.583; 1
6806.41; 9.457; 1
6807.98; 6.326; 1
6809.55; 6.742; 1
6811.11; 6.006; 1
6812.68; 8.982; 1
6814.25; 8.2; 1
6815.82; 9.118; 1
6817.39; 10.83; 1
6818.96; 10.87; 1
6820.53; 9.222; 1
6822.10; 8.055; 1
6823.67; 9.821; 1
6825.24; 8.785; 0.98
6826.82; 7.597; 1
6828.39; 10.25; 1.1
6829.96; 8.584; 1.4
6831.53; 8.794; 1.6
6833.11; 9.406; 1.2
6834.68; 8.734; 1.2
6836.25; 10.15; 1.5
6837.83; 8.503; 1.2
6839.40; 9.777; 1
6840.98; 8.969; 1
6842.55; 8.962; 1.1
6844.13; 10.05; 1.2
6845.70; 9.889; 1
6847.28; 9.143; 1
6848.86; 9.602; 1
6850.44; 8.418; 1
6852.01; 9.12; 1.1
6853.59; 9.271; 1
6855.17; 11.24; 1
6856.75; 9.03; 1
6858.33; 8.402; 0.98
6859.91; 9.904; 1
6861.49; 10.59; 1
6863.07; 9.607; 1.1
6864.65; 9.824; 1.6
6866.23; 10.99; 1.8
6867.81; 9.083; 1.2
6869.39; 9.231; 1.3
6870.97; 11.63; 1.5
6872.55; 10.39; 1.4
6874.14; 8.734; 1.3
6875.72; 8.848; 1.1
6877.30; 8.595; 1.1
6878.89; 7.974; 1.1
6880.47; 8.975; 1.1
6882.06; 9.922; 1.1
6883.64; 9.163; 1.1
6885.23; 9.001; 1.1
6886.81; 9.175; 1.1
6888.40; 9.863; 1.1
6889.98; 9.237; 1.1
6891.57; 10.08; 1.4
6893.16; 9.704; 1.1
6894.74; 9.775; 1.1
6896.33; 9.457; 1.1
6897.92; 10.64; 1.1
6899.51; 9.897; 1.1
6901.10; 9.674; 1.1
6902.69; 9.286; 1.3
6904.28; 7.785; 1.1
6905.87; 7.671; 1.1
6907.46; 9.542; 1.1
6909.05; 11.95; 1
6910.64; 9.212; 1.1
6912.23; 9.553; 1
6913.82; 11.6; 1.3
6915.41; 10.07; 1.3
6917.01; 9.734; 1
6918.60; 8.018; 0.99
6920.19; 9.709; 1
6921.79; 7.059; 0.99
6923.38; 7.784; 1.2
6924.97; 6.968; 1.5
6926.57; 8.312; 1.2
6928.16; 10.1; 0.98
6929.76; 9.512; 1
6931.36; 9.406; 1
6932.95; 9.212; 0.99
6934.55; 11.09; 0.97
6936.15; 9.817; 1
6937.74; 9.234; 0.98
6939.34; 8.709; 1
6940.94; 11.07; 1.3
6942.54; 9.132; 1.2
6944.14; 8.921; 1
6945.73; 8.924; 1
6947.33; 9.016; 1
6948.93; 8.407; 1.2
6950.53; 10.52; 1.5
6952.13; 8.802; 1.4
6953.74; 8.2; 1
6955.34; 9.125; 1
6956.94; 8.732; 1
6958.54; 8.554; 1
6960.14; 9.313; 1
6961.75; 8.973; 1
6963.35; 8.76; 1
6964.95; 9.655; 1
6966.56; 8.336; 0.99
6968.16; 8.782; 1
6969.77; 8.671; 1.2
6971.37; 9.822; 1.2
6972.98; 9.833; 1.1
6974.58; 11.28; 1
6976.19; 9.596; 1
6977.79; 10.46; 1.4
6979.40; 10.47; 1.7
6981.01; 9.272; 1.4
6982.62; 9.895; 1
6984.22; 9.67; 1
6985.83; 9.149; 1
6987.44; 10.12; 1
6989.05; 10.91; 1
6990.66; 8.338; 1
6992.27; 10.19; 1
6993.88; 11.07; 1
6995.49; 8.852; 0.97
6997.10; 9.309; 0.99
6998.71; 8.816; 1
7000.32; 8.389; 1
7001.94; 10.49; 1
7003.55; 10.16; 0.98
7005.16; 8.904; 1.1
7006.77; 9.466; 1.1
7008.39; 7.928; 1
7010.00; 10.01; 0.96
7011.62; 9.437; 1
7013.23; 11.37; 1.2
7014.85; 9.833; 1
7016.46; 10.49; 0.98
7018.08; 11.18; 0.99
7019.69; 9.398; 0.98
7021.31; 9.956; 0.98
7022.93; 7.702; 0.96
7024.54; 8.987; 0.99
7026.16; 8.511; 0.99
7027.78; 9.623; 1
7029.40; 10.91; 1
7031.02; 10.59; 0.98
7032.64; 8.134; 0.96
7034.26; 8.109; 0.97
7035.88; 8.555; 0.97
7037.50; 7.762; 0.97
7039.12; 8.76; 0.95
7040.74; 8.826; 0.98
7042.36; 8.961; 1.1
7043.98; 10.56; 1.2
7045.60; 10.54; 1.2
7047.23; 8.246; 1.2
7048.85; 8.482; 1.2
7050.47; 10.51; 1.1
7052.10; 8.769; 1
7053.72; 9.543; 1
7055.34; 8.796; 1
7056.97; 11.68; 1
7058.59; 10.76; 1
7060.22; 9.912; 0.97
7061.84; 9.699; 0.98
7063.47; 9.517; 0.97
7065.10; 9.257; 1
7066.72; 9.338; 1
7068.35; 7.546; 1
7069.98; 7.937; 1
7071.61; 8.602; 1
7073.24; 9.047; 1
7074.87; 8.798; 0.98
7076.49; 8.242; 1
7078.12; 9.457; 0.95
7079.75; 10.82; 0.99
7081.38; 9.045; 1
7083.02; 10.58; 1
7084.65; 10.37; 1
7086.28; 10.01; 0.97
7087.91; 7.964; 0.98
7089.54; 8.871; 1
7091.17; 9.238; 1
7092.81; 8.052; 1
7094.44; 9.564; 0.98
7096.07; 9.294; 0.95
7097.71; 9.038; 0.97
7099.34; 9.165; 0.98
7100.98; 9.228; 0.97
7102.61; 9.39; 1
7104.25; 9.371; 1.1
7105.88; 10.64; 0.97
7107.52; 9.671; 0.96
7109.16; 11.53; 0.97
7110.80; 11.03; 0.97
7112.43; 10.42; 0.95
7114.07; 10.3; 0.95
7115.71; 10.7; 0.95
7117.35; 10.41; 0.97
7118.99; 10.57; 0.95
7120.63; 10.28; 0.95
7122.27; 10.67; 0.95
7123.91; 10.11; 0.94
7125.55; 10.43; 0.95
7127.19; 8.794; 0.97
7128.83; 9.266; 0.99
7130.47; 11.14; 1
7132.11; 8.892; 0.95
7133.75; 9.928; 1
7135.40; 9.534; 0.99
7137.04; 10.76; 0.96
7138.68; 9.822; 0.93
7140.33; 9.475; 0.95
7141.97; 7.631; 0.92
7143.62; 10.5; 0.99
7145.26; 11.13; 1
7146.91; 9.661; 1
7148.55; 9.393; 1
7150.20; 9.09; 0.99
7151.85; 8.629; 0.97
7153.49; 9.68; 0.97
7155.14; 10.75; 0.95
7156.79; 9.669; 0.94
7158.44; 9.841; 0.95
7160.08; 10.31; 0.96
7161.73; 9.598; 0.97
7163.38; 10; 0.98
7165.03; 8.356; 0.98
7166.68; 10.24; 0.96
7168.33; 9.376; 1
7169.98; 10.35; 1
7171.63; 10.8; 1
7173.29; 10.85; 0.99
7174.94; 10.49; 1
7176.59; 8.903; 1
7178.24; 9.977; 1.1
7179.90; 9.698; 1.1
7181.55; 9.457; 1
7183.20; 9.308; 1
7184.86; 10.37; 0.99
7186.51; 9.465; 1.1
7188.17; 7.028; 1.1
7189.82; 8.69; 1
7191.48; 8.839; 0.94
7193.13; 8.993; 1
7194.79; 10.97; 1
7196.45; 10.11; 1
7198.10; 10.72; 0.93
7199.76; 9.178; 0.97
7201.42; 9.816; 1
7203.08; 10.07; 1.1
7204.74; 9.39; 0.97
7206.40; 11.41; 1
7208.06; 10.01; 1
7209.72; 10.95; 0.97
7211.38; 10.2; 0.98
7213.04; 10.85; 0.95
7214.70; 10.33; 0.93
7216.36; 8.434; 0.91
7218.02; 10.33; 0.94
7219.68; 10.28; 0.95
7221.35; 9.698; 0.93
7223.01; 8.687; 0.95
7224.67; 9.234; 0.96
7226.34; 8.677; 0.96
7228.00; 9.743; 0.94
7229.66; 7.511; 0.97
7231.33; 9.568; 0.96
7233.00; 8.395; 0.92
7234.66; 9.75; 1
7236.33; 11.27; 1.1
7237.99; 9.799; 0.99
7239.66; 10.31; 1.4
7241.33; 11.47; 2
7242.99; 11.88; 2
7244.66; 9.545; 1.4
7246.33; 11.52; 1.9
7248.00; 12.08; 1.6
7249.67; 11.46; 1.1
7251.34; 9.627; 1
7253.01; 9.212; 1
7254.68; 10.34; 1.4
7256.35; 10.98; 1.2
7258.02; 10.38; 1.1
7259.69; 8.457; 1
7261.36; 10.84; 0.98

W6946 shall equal 0.03 mag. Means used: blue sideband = 9.04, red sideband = 9.81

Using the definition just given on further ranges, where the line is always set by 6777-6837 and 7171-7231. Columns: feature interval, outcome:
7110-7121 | -0.11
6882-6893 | -0.04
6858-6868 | -0.09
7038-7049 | 0.03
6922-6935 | 0.04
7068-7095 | 0.05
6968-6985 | -0.06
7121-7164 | -0.02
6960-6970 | 0.05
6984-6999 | -0.04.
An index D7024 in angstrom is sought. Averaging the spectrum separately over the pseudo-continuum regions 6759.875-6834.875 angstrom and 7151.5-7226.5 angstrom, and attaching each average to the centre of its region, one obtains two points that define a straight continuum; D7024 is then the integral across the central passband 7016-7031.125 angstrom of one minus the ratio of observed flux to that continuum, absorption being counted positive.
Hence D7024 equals -0.4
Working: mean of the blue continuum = 8.94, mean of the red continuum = 9.78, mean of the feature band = 9.67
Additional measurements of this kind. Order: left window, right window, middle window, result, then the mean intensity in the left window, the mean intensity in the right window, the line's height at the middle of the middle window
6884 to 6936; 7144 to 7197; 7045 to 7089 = 0.87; 9.38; 9.69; 9.57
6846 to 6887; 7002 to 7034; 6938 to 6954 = 0.56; 9.46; 9.6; 9.54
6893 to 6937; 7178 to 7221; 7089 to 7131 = -0.98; 9.37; 9.8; 9.66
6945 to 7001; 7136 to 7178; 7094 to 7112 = -0.26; 9.38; 9.81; 9.69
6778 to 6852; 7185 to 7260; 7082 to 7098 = 0.55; 9.05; 9.92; 9.64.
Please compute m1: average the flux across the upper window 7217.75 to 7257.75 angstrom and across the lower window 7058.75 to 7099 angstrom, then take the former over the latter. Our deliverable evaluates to 1.09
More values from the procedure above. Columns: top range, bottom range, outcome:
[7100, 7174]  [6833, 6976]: 1.06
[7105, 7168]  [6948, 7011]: 1.06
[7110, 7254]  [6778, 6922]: 1.07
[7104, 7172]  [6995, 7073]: 1.07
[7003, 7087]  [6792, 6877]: 1.03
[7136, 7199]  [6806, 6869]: 1.06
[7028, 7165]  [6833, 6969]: 1.03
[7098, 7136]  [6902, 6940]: 1.09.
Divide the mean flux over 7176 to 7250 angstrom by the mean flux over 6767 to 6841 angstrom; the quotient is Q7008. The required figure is 1.1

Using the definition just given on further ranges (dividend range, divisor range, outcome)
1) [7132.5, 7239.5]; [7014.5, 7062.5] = 1.03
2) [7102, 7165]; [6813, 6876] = 1.05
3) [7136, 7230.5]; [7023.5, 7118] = 1.03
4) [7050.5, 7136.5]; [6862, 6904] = 1.01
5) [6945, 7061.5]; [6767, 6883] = 1.03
